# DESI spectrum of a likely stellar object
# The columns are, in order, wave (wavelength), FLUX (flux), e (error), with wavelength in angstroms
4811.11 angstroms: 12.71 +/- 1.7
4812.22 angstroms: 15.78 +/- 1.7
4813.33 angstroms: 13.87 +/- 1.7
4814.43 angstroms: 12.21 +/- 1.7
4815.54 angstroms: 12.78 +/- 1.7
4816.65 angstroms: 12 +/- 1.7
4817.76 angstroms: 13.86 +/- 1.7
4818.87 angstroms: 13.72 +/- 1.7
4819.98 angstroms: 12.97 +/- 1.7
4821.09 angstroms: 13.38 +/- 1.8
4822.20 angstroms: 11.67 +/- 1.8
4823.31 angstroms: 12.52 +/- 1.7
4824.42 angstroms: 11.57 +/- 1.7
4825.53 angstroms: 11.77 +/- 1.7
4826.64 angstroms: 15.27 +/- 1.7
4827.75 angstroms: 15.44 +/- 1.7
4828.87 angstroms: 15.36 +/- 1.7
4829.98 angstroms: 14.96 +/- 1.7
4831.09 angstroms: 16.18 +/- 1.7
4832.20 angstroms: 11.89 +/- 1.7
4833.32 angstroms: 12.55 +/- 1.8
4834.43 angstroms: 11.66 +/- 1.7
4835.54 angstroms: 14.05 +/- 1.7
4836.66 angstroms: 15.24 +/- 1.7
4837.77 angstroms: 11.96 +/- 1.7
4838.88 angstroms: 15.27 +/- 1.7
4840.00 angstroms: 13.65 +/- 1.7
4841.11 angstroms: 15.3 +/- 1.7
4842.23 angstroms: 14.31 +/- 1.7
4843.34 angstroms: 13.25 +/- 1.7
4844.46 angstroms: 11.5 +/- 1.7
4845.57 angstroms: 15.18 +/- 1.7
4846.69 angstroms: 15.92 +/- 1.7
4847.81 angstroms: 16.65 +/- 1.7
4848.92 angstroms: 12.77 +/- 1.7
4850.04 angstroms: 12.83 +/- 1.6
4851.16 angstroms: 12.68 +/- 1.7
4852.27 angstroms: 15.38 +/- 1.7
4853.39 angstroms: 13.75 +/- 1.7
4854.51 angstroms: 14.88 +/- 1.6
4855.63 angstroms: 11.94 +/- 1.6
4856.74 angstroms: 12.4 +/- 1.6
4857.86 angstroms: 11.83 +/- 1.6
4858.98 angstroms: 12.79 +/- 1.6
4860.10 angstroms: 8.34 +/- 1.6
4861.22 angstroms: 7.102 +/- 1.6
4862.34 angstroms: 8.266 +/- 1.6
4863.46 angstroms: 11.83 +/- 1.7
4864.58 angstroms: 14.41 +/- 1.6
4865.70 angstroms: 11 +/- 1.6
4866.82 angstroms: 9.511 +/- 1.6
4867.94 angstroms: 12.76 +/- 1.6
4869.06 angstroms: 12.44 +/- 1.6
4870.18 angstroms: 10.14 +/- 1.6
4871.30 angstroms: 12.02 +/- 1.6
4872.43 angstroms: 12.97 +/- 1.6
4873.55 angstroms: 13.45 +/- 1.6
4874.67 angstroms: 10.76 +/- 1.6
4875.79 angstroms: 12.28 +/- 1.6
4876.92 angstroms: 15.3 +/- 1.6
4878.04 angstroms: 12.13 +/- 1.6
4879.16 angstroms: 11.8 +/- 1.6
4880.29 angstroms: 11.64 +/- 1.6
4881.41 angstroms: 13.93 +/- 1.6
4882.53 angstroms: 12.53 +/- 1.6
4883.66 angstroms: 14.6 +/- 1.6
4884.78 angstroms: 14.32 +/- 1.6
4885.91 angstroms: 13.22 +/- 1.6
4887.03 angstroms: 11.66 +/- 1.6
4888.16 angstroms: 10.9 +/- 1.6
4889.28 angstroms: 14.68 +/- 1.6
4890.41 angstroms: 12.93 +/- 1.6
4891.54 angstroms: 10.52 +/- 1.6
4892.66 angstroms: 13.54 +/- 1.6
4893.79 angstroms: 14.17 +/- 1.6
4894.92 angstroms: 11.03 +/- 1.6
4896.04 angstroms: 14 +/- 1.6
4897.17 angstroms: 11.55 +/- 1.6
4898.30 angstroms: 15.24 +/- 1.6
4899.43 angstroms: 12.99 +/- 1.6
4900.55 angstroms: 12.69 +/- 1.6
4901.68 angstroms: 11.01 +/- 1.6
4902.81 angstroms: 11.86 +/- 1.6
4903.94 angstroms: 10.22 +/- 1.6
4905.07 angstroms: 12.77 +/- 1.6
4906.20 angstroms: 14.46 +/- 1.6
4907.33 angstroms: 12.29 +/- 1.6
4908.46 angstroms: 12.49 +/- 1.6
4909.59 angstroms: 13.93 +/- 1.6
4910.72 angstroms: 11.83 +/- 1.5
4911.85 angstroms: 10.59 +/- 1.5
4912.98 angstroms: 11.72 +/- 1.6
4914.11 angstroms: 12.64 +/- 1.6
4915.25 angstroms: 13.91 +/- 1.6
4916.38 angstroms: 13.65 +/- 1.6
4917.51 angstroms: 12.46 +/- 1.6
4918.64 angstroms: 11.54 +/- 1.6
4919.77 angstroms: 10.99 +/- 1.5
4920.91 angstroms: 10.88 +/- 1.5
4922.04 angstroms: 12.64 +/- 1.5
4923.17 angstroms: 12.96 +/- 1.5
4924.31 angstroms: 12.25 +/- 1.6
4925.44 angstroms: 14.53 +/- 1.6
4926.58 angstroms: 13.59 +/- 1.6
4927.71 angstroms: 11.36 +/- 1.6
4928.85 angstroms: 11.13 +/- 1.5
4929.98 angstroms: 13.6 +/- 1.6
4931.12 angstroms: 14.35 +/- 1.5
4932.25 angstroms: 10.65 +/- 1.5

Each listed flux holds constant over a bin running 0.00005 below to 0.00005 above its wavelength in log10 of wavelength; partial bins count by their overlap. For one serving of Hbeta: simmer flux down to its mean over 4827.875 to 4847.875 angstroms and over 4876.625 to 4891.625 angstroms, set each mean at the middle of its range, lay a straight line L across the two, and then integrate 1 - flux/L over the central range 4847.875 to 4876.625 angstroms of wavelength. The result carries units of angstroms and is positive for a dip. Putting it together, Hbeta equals 3.1 angstroms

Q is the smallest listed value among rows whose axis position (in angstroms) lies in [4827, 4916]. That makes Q 7.102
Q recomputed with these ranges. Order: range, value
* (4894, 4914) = 10.22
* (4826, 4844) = 11.66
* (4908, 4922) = 10.59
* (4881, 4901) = 10.52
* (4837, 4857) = 11.5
